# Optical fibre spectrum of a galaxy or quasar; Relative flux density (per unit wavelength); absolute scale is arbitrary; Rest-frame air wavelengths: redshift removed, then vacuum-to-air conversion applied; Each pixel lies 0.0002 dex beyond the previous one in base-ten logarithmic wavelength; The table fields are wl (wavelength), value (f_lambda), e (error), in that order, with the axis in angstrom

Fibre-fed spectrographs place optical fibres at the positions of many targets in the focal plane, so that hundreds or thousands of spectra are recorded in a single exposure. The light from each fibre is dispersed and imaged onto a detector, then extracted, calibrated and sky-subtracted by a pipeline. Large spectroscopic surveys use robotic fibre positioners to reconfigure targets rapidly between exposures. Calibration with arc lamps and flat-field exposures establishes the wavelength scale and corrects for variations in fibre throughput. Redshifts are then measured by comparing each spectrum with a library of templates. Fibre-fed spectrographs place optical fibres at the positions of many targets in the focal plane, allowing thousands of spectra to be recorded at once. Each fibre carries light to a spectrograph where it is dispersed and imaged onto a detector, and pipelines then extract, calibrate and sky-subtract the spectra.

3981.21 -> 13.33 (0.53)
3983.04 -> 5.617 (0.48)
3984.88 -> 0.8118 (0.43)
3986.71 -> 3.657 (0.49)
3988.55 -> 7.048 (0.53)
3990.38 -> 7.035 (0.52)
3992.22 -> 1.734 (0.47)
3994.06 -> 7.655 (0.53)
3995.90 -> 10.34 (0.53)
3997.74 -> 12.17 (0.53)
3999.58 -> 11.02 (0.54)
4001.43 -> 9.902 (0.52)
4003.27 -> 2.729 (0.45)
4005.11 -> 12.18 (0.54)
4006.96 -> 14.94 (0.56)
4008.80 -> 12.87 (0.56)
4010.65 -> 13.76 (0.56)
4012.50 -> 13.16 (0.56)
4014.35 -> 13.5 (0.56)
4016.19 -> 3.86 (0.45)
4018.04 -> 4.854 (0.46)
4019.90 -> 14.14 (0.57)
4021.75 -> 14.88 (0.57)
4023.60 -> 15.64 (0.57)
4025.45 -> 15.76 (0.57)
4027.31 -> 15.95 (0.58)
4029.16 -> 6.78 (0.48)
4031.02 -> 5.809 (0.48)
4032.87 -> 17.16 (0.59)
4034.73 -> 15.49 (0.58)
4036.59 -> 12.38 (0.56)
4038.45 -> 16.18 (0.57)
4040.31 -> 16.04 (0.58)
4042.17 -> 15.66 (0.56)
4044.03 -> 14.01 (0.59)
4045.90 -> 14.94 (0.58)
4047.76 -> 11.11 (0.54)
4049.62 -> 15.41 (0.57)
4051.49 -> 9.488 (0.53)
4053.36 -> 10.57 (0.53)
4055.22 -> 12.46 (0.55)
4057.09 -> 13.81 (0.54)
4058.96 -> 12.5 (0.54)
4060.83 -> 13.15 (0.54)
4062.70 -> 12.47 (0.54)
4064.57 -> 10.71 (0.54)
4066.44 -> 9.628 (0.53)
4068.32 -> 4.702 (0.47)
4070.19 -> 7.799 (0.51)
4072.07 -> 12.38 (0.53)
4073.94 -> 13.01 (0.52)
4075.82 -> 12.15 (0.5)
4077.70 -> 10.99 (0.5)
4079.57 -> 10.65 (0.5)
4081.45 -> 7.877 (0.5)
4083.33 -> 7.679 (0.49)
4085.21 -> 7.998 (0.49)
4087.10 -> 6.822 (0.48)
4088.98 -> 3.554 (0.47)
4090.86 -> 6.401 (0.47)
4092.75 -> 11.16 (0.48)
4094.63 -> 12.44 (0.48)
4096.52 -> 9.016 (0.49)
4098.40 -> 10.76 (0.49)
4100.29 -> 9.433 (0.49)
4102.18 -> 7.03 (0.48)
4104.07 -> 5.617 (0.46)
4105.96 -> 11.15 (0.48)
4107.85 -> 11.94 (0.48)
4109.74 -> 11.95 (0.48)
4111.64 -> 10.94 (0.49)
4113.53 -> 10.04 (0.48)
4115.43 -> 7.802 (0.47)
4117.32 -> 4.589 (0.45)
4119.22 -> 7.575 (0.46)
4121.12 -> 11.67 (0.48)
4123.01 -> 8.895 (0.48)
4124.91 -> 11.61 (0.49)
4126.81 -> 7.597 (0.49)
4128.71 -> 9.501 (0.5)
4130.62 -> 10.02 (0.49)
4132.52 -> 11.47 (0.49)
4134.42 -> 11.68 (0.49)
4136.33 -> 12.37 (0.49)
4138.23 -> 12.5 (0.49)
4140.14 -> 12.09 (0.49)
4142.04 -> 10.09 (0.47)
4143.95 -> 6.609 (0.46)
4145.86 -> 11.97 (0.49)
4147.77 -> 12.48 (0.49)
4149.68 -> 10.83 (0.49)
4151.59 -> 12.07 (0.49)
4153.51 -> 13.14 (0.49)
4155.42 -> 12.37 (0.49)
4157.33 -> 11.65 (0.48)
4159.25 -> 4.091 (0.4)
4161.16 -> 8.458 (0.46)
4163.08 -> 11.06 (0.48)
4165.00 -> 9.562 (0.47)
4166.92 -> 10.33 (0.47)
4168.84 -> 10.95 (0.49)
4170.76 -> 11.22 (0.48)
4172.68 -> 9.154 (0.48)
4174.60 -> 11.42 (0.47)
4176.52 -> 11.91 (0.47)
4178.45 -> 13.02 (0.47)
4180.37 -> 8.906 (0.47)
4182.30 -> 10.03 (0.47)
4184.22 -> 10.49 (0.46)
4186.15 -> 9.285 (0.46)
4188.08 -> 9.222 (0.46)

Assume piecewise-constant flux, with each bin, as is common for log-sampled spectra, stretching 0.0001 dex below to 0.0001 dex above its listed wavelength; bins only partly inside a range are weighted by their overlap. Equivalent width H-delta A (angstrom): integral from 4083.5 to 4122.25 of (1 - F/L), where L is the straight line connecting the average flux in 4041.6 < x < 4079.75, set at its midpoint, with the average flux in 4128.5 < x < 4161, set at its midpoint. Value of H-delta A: 8.3 angstrom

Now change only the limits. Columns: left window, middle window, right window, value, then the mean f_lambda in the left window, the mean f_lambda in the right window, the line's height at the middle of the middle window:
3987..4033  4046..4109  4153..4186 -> 1.6 angstrom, 10.4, 10.4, 10.4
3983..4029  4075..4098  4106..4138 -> 2.5 angstrom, 9.85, 10.1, 10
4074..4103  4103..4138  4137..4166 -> 0.0 angstrom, 9.06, 10.6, 9.85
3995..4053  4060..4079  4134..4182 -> 1.8 angstrom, 12.3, 10.8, 11.8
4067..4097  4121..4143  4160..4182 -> -2.0 angstrom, 9.04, 10.5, 9.84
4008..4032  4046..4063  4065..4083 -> -3.2 angstrom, 11.6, 9.86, 10.5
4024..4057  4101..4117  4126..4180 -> 3.2 angstrom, 13.3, 10.7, 11.7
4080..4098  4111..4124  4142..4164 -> 0.7 angstrom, 8.26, 10.4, 9.22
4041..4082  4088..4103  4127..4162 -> 3.4 angstrom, 11.7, 10.7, 11.3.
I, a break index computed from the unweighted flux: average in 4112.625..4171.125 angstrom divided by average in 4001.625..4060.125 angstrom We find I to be 0.82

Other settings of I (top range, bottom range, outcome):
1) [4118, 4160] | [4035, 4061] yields 0.78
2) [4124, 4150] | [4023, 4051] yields 0.78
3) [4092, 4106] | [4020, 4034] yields 0.71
